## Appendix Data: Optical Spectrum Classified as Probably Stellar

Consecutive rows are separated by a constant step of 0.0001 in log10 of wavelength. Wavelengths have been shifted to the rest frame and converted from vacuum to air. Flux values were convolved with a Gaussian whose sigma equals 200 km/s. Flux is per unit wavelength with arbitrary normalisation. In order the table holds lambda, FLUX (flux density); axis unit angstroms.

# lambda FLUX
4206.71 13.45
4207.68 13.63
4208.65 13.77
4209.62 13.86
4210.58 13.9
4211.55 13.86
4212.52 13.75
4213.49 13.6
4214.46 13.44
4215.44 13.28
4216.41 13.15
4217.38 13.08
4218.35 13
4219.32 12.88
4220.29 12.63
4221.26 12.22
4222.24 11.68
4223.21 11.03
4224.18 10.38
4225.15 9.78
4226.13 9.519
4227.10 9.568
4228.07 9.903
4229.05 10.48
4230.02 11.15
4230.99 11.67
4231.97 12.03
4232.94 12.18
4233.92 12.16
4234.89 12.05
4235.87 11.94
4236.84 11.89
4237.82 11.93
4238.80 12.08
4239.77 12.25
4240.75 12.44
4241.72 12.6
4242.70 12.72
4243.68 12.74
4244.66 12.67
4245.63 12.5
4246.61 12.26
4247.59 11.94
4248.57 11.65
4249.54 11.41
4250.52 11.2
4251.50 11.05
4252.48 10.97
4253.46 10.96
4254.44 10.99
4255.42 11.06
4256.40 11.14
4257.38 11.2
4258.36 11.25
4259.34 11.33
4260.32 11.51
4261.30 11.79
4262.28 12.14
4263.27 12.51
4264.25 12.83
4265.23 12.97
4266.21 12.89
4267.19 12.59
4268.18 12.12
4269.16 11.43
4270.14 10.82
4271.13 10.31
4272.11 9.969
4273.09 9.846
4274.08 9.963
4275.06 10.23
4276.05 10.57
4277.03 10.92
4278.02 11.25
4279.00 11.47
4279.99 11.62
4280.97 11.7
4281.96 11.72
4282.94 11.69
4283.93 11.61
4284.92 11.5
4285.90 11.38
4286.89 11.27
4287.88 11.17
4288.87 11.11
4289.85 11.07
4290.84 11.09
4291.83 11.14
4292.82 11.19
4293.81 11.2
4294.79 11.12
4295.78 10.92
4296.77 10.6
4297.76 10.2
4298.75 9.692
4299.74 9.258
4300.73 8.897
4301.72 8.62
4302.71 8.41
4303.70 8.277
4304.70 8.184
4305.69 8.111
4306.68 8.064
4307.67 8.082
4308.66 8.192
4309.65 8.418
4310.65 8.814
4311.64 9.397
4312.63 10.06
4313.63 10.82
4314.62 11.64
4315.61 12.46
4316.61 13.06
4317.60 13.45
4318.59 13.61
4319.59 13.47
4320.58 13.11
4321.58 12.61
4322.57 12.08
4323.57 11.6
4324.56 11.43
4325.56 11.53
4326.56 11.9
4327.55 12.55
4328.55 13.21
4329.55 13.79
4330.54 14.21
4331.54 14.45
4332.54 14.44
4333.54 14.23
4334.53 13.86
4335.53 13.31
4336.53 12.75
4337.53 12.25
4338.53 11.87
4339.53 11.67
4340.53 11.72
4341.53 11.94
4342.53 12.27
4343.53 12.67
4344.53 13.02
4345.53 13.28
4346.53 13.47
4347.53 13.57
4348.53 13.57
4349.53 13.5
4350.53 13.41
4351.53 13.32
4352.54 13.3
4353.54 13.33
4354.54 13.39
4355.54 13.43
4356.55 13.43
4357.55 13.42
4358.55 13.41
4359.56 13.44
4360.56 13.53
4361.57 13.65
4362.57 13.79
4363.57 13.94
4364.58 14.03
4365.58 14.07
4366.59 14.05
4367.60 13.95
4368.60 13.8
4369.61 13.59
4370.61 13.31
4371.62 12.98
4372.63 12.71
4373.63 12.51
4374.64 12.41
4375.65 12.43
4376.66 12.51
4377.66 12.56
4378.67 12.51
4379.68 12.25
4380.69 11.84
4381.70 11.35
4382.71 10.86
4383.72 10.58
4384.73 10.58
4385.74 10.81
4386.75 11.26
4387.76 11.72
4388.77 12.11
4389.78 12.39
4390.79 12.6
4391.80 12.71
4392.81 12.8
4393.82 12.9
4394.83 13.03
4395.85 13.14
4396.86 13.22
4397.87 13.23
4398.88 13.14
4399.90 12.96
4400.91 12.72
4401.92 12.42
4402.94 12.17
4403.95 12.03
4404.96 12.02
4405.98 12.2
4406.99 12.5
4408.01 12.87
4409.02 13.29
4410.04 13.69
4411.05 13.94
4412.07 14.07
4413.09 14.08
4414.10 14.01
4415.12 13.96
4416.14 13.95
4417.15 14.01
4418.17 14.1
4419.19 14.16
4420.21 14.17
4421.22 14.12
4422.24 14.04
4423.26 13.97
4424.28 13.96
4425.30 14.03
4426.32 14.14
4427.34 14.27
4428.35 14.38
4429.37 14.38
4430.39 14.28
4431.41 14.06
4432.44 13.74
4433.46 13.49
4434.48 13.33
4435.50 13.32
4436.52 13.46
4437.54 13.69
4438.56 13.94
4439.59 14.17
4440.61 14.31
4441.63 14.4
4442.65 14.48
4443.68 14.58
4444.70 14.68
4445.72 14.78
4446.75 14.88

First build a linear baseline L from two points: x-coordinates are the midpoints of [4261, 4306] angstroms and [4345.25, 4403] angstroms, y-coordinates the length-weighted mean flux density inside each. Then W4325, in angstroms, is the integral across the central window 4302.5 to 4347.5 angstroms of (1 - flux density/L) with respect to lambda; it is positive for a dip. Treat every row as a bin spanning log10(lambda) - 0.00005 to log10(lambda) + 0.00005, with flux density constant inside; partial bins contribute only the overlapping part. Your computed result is 0.1 angstroms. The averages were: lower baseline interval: 10.9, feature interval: 11.8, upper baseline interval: 12.9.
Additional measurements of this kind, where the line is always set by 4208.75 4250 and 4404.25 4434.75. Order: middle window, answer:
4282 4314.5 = 6.9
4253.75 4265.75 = 0.7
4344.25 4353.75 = -0.2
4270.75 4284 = 1.7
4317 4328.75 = 0.4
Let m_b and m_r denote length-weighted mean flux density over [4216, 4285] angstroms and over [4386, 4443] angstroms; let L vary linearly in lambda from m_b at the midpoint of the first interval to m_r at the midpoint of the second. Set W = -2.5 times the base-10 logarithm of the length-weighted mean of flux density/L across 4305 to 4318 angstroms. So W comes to 0.22 mag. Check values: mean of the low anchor 11.6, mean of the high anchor 13.4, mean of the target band 10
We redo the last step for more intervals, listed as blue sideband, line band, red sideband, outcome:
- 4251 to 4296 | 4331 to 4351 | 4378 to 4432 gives -0.08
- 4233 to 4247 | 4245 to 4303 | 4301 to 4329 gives 0.04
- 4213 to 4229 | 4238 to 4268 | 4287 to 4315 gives -0.09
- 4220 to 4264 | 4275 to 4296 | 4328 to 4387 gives 0.08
